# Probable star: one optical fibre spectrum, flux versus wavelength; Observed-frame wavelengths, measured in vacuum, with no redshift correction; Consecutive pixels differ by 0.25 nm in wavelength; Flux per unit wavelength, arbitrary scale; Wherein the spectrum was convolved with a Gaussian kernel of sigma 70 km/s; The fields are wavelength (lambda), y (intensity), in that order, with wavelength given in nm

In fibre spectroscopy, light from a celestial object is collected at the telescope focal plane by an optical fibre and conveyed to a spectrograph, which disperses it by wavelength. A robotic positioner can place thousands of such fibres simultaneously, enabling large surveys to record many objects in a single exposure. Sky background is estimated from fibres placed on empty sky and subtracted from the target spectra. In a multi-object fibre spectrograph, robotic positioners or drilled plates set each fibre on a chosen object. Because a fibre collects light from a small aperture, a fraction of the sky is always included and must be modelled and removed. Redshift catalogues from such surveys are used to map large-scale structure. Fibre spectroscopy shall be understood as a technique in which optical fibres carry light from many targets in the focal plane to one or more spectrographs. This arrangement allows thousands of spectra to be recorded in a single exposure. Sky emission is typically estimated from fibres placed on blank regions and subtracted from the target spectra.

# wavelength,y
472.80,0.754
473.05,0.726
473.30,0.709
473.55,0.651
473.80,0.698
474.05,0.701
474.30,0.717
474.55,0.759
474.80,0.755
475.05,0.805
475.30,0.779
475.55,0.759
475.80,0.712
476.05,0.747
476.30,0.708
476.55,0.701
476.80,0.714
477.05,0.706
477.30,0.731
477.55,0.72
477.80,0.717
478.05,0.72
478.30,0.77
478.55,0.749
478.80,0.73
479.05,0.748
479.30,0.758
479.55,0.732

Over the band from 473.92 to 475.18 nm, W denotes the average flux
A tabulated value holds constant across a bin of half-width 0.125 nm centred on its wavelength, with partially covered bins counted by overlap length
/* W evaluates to 0.747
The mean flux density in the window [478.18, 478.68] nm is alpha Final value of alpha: 0.759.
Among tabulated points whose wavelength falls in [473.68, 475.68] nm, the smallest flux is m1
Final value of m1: 0.698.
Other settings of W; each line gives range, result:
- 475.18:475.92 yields 0.75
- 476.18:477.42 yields 0.712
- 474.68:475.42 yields 0.78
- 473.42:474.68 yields 0.705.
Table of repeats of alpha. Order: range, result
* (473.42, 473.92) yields 0.675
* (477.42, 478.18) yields 0.719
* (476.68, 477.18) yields 0.71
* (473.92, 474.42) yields 0.709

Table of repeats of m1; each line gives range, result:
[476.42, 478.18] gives 0.701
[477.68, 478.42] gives 0.717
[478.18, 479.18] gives 0.73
